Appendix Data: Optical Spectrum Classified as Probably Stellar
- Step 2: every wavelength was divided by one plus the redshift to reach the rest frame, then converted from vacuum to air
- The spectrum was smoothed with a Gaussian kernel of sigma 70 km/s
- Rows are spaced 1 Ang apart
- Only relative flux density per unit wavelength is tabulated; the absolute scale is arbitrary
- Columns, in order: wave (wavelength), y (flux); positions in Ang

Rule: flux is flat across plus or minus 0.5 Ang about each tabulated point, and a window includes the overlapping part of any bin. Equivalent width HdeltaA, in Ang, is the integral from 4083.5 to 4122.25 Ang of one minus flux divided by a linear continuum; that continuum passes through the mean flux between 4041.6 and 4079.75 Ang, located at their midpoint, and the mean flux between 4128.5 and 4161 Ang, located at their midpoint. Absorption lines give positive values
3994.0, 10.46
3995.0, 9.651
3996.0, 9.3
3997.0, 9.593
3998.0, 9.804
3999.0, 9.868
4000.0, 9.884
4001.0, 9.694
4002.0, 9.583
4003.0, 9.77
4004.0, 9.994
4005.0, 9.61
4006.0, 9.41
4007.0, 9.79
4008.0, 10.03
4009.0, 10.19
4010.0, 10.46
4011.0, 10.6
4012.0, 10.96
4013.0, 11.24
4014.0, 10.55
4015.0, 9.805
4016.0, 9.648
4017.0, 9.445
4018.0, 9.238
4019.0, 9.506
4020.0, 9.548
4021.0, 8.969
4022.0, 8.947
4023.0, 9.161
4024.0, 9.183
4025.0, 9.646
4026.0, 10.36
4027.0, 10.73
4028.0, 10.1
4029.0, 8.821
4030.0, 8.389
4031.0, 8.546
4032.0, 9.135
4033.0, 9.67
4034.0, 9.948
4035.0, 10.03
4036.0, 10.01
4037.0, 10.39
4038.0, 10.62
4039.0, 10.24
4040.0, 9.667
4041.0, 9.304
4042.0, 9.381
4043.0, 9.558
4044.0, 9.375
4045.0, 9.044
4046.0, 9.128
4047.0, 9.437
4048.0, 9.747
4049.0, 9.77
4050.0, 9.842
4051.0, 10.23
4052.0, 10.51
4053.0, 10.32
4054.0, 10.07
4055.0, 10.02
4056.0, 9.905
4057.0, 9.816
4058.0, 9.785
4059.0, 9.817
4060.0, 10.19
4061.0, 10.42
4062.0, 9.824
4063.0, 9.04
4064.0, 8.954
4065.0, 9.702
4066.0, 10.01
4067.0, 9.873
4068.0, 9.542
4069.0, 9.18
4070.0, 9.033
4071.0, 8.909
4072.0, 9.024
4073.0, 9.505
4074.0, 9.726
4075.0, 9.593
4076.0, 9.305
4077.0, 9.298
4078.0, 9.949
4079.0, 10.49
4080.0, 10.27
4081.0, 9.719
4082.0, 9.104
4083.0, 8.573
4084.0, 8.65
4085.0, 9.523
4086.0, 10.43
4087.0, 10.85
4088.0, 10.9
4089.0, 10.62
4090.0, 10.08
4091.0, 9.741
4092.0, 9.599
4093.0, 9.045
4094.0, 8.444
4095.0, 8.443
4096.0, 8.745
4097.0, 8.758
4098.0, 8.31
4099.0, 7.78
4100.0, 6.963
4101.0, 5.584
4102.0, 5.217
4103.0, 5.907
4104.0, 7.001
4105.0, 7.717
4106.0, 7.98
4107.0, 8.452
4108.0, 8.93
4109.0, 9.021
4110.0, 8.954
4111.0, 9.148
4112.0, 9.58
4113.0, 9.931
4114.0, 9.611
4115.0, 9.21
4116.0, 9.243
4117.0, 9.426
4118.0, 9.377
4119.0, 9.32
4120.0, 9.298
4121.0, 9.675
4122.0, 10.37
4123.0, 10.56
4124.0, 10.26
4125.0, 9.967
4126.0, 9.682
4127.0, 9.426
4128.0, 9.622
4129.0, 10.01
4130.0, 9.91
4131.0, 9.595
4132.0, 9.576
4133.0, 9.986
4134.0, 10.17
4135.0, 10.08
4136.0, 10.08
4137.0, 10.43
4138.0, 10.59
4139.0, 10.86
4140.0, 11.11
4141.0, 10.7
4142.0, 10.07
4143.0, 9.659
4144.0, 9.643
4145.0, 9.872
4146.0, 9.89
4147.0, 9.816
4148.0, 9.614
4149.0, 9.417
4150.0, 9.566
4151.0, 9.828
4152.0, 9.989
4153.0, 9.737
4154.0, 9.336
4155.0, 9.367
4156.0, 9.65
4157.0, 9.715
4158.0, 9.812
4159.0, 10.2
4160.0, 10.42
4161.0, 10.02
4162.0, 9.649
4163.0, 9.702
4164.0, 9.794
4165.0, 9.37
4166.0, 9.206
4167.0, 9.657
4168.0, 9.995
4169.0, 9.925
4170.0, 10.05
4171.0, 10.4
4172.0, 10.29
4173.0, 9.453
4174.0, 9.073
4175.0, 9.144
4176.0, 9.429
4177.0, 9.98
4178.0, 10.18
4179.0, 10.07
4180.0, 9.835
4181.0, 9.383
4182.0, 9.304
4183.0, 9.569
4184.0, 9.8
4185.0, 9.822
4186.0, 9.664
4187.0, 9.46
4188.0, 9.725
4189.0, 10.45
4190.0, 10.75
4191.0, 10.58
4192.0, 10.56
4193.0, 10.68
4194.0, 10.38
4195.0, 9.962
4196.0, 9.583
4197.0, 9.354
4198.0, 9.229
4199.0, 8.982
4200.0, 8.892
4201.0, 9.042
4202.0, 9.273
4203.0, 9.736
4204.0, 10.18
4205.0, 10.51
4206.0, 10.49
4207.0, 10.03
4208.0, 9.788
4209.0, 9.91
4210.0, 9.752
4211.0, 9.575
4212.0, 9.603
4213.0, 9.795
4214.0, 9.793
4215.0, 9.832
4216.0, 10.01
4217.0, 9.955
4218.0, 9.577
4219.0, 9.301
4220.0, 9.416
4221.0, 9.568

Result 3.8 Ang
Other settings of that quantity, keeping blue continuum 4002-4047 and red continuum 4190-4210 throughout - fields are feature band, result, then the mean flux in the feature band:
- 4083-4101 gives 1.2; 9.11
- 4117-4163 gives -0.4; 9.9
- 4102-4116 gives 1.9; 8.48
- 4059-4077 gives 0.4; 9.52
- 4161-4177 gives 0.2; 9.7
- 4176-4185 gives 0.1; 9.75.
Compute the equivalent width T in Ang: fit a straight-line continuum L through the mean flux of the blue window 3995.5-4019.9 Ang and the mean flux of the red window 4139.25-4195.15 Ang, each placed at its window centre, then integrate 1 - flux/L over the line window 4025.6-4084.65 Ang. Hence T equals 1.5 Ang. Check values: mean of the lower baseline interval 9.91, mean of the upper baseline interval 9.87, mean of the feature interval 9.65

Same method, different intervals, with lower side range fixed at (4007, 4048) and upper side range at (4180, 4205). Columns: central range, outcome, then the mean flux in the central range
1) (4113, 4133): 0.11 Ang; 9.7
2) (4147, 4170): 0.08 Ang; 9.73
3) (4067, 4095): 0.47 Ang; 9.58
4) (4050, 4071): -0.12 Ang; 9.79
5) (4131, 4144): -0.62 Ang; 10.2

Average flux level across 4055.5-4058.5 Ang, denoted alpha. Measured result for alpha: 9.84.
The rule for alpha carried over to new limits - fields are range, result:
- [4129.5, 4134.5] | 9.85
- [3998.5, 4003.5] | 9.76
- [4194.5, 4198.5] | 9.53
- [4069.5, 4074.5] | 9.24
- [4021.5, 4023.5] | 9.05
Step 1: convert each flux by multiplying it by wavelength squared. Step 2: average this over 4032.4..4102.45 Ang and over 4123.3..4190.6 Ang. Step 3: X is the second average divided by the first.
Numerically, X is 1.09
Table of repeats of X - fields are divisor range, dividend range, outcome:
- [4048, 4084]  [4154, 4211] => 1.07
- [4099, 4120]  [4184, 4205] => 1.23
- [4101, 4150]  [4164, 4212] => 1.07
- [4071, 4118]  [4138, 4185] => 1.13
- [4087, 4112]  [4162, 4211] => 1.21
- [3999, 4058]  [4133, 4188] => 1.07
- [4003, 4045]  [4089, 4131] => 0.95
